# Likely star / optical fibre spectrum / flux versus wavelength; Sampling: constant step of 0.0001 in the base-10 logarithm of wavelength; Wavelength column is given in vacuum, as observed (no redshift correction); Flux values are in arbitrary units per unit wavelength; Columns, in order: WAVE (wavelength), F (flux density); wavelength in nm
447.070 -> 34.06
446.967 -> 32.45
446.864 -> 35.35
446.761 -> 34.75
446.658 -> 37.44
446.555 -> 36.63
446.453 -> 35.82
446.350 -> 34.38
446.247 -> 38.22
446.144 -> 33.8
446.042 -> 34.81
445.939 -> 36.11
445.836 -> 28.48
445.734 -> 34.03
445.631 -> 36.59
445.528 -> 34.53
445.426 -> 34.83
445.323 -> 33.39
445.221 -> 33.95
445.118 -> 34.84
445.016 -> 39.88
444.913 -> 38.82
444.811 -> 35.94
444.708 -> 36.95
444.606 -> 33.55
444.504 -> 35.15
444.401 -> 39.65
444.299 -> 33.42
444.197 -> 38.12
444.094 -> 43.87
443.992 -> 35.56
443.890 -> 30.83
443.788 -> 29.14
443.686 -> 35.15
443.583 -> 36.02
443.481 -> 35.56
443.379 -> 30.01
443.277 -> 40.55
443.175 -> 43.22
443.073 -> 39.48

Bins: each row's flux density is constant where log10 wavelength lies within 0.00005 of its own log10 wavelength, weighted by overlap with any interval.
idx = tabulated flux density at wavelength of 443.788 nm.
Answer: 29.14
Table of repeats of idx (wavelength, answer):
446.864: 35.35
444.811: 35.94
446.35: 34.38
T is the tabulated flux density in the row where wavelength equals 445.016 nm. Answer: 39.88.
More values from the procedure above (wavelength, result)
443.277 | 40.55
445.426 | 34.83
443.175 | 43.22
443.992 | 35.56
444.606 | 33.55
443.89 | 30.83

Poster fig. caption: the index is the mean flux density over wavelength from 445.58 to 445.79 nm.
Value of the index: 35.2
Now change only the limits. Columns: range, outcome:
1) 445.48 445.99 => 33.9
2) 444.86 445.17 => 37.8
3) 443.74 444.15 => 34.9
